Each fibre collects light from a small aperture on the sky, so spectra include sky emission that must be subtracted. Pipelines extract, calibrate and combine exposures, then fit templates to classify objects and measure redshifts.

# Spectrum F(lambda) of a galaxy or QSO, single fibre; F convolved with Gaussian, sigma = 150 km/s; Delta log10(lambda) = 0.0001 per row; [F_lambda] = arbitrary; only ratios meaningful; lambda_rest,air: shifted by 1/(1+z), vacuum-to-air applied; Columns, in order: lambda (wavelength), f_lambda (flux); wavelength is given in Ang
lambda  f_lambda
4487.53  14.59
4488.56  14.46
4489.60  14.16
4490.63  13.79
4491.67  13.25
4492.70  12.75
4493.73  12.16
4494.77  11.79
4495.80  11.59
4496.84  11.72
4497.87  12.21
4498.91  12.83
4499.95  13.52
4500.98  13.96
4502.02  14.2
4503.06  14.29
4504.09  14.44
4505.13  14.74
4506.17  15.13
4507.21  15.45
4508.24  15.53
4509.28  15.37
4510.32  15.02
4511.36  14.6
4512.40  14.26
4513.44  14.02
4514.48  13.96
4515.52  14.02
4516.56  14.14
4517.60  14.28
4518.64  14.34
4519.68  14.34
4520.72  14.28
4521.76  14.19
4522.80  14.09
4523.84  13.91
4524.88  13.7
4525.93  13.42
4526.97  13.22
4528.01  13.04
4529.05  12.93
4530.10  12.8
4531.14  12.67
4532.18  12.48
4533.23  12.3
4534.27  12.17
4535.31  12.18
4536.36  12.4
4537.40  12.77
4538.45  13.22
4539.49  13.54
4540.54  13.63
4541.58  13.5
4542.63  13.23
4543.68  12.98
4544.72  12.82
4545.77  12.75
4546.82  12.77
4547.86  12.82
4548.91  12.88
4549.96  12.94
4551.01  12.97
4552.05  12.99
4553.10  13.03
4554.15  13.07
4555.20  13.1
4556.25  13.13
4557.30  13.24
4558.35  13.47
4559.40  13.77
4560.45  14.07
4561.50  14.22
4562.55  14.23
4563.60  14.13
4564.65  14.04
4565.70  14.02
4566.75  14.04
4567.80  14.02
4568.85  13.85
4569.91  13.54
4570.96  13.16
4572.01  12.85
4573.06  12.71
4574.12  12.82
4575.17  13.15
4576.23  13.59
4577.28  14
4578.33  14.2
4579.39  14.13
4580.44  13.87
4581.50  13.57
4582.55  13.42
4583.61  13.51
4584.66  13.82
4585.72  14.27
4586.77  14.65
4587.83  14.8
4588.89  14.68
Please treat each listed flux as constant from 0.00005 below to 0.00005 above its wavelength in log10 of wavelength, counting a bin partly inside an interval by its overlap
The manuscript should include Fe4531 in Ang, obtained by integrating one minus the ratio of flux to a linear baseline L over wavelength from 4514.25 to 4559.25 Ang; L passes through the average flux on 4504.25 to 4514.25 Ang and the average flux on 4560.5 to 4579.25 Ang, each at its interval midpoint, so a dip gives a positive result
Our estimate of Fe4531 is 3.4 Ang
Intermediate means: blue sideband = 14.8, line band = 13.2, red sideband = 13.7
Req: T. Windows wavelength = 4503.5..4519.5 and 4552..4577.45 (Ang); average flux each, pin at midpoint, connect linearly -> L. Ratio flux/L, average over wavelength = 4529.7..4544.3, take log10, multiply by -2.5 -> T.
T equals 0.10 mag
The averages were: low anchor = 14.6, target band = 12.9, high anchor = 13.5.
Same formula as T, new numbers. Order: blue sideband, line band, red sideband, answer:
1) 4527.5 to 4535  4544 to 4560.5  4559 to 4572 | 0.03 mag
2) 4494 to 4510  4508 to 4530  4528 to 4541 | -0.07 mag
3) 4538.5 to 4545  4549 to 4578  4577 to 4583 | 0.01 mag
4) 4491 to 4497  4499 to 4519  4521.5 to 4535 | -0.15 mag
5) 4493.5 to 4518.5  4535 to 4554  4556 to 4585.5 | 0.06 mag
